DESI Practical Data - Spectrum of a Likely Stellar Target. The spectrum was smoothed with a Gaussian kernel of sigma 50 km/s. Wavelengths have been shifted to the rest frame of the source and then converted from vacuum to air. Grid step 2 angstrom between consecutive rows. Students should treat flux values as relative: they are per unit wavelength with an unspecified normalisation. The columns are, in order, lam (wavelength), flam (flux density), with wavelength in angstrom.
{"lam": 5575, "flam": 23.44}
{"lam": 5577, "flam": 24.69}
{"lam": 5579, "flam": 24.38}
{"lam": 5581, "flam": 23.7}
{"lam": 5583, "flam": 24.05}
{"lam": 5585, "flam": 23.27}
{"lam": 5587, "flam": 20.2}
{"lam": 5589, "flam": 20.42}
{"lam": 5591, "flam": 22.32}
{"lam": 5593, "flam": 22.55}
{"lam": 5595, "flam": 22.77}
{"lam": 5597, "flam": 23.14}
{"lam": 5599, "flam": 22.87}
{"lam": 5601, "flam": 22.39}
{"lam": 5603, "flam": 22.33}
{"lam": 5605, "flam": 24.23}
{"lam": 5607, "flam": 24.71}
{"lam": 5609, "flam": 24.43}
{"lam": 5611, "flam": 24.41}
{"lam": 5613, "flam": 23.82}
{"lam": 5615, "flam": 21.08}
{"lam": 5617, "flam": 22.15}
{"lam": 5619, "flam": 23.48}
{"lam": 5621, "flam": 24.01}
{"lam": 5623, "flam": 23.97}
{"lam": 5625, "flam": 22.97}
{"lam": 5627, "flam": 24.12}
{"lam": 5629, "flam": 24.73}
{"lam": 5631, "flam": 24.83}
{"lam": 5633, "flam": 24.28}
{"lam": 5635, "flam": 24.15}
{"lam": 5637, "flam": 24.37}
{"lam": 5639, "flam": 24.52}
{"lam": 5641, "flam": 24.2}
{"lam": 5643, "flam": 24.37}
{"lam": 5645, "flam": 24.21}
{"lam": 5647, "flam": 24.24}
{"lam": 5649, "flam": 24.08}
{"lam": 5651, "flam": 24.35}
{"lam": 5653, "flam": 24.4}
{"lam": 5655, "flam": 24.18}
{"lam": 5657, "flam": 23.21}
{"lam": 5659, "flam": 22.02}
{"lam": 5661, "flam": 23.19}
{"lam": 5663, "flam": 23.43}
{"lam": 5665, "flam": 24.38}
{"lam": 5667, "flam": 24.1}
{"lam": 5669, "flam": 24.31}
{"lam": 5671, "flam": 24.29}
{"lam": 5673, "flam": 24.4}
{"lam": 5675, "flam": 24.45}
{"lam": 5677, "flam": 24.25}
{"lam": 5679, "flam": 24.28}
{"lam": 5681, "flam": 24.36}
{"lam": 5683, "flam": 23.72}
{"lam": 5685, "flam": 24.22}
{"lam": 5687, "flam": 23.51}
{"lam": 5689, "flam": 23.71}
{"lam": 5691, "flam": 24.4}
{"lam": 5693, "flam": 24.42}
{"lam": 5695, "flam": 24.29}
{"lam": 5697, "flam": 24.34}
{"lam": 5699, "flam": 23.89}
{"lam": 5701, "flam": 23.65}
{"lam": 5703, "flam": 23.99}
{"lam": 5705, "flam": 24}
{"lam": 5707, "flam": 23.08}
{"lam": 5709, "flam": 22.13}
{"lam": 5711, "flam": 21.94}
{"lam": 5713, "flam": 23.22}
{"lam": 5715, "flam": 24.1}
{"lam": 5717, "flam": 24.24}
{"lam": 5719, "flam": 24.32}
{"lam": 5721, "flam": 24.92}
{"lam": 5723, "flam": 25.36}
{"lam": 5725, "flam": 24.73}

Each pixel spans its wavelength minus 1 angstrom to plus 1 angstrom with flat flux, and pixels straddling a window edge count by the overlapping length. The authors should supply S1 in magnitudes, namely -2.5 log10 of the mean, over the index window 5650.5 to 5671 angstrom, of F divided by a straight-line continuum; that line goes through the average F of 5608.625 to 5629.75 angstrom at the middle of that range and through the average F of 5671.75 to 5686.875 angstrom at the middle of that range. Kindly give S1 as 0.01 mag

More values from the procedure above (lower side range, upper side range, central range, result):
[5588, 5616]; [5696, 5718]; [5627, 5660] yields -0.04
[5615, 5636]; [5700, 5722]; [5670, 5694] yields -0.02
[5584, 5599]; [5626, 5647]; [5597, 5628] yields -0.01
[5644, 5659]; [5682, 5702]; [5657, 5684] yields 0.00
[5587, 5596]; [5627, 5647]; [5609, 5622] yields 0.00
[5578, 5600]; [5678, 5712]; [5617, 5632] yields -0.04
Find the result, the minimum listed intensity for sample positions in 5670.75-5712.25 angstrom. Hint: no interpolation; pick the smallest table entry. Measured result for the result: 21.94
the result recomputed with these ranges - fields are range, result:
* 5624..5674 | 22.02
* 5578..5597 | 20.2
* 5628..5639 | 24.15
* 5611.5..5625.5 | 21.08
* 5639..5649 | 24.08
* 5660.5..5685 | 23.19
